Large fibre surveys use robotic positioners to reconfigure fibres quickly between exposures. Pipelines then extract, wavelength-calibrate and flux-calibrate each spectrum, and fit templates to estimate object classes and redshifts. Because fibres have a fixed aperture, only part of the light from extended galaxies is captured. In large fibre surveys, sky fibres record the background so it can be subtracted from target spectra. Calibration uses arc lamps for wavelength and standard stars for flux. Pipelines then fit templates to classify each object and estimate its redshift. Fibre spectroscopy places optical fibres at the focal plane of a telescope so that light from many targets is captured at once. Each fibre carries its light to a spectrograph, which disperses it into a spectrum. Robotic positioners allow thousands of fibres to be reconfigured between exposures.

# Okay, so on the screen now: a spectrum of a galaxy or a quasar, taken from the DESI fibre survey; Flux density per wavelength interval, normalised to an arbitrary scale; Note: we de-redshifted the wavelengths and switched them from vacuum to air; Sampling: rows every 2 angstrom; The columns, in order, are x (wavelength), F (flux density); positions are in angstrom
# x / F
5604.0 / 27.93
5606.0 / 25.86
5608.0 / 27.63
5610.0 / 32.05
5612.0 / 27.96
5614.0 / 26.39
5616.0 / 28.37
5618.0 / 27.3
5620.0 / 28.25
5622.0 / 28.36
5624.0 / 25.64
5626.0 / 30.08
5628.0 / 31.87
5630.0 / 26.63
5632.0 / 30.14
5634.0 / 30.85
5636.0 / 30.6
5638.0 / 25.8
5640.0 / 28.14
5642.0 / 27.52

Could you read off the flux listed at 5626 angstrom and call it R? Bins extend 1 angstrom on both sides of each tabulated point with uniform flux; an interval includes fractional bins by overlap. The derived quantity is 30.08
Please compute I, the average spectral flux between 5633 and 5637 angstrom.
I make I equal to 30.7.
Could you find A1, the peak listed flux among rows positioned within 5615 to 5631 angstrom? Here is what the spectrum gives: 31.87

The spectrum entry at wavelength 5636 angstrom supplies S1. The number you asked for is 30.6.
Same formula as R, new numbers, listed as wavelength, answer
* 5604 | 27.93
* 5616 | 28.37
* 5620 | 28.25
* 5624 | 25.64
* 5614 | 26.39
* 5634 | 30.85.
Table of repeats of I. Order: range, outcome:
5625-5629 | 31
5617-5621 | 27.8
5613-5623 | 27.7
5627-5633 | 29.5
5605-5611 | 28.5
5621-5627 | 28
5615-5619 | 27.8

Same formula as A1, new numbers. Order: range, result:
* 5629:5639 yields 30.85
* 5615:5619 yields 28.37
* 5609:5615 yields 32.05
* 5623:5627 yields 30.08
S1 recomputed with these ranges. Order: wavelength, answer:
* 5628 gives 31.87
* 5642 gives 27.52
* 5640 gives 28.14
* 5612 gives 27.96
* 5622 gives 28.36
